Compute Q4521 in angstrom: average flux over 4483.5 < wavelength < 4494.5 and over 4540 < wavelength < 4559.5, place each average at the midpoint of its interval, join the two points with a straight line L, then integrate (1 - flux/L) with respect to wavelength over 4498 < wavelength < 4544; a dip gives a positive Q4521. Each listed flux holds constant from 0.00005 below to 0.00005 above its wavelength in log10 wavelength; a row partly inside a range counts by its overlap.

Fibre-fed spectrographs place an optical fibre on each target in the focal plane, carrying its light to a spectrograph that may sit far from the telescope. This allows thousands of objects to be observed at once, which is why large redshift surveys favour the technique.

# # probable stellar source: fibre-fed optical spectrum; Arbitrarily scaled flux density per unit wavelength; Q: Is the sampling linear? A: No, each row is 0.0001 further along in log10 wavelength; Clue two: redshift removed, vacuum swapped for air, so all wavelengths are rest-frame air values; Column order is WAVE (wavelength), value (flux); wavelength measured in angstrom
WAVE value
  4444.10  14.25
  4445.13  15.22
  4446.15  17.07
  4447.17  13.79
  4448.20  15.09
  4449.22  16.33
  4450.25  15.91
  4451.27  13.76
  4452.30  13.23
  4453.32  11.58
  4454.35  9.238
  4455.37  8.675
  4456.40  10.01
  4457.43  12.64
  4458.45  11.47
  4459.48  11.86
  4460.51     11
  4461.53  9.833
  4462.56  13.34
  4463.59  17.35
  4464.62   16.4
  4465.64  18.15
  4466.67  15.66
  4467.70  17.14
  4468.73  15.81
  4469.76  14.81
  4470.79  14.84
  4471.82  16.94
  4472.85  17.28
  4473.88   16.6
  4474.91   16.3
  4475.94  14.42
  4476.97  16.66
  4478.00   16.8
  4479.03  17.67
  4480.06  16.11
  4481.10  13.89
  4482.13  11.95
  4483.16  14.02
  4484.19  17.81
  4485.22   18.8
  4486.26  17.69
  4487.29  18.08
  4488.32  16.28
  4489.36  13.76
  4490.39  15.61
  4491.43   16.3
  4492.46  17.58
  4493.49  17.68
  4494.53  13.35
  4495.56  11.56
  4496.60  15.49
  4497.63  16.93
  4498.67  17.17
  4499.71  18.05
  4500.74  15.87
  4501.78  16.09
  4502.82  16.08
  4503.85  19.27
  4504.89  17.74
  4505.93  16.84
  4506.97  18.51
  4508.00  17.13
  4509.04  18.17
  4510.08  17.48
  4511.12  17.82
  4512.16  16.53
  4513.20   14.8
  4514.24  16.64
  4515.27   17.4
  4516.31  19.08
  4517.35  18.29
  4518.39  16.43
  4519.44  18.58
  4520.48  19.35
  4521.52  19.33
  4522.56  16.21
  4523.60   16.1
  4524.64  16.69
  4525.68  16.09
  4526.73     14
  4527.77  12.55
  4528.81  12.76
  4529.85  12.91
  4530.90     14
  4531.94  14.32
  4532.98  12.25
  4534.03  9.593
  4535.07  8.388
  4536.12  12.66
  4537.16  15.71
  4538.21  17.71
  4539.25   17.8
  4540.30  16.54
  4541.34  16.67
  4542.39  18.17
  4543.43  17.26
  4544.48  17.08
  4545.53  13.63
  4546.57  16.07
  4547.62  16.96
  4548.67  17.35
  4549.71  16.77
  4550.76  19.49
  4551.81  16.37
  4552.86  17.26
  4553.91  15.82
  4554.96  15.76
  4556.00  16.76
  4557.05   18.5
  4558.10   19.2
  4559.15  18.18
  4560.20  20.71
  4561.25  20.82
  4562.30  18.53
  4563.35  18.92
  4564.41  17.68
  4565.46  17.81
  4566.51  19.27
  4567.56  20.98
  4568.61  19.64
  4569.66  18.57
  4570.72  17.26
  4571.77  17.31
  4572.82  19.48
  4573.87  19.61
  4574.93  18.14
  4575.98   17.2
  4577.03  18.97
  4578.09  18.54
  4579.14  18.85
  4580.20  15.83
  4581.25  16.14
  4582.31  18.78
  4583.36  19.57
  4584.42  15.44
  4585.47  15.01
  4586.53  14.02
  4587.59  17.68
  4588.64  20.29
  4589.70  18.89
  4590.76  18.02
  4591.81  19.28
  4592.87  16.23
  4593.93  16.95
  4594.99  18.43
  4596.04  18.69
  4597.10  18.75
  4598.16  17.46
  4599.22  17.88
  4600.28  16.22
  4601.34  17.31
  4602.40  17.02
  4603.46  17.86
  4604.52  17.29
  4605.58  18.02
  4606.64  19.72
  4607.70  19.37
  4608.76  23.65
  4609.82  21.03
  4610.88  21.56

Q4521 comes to 2.0 angstrom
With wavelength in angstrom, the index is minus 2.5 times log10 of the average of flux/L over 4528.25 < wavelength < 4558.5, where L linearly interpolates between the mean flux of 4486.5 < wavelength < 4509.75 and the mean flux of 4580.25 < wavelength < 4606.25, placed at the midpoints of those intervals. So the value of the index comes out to 0.09 mag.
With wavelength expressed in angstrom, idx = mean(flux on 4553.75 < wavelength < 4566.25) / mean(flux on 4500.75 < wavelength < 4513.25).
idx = 1.1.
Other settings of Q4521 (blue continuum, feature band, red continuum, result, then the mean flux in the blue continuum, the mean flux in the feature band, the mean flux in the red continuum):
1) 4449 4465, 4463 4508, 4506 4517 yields -4.0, 12.6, 16.3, 17.4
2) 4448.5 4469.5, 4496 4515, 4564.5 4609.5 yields -2.3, 13.5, 17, 18.1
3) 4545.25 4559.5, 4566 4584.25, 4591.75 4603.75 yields -1.1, 17.1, 18.4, 17.6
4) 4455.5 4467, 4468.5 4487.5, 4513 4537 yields -3.3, 13.2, 16.1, 15.2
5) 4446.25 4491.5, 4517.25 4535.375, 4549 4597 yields 1.8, 14.8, 14.9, 18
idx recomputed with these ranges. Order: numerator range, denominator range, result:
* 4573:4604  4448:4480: 1.23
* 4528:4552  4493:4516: 0.91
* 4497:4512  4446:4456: 1.30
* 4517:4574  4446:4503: 1.11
